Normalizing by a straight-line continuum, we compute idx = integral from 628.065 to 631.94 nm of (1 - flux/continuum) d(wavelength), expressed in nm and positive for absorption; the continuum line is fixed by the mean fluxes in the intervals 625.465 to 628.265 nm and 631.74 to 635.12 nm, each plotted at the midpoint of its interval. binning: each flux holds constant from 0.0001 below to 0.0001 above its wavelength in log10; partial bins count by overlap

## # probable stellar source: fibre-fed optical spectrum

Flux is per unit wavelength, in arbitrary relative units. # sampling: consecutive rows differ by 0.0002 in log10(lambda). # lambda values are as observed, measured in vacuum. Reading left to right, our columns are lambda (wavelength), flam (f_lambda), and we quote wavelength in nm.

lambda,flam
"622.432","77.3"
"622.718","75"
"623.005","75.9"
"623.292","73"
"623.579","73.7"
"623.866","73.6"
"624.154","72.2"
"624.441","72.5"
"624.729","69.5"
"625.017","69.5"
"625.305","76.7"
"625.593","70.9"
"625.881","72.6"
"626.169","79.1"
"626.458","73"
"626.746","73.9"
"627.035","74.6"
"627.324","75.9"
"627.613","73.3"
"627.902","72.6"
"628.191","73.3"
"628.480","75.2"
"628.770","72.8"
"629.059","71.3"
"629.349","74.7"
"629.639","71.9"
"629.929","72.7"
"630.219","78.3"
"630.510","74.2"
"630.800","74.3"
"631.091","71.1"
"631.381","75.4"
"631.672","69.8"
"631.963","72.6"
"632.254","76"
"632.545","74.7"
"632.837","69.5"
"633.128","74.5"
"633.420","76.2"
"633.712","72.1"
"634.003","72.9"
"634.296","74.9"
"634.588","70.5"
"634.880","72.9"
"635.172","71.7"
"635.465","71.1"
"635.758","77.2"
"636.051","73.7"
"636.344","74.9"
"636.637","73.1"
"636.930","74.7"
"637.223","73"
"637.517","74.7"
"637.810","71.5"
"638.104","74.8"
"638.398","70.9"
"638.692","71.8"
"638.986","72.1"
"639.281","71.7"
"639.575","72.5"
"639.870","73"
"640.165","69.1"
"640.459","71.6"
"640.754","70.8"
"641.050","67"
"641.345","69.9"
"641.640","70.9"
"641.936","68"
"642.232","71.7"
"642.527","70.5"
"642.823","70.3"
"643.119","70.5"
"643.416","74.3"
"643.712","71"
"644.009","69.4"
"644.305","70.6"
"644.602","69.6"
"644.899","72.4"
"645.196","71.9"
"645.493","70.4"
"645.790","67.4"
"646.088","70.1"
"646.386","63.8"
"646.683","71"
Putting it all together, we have 0.01 nm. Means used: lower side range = 74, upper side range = 73.2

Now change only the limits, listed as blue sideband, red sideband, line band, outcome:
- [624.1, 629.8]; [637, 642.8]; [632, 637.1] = -0.10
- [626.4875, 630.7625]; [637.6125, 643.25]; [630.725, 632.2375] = 0.01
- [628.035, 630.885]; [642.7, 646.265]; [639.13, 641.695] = 0.03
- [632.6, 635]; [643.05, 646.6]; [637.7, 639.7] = -0.01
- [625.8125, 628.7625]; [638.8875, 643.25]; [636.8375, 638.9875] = -0.04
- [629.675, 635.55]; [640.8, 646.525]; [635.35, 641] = -0.08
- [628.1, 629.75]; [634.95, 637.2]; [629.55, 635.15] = 0.01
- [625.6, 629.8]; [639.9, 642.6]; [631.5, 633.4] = -0.02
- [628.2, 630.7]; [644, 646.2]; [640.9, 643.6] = 0.02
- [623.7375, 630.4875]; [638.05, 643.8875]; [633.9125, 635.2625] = -0.01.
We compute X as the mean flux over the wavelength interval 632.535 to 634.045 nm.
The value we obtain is 73.2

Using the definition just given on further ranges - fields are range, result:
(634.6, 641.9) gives 72.2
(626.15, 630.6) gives 74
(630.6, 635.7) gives 73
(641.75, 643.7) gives 70.9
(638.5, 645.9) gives 70.8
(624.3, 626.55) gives 73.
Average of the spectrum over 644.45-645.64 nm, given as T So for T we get 71.1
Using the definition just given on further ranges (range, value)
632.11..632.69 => 75.4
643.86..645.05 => 70.5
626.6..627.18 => 74.3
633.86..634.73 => 72.7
